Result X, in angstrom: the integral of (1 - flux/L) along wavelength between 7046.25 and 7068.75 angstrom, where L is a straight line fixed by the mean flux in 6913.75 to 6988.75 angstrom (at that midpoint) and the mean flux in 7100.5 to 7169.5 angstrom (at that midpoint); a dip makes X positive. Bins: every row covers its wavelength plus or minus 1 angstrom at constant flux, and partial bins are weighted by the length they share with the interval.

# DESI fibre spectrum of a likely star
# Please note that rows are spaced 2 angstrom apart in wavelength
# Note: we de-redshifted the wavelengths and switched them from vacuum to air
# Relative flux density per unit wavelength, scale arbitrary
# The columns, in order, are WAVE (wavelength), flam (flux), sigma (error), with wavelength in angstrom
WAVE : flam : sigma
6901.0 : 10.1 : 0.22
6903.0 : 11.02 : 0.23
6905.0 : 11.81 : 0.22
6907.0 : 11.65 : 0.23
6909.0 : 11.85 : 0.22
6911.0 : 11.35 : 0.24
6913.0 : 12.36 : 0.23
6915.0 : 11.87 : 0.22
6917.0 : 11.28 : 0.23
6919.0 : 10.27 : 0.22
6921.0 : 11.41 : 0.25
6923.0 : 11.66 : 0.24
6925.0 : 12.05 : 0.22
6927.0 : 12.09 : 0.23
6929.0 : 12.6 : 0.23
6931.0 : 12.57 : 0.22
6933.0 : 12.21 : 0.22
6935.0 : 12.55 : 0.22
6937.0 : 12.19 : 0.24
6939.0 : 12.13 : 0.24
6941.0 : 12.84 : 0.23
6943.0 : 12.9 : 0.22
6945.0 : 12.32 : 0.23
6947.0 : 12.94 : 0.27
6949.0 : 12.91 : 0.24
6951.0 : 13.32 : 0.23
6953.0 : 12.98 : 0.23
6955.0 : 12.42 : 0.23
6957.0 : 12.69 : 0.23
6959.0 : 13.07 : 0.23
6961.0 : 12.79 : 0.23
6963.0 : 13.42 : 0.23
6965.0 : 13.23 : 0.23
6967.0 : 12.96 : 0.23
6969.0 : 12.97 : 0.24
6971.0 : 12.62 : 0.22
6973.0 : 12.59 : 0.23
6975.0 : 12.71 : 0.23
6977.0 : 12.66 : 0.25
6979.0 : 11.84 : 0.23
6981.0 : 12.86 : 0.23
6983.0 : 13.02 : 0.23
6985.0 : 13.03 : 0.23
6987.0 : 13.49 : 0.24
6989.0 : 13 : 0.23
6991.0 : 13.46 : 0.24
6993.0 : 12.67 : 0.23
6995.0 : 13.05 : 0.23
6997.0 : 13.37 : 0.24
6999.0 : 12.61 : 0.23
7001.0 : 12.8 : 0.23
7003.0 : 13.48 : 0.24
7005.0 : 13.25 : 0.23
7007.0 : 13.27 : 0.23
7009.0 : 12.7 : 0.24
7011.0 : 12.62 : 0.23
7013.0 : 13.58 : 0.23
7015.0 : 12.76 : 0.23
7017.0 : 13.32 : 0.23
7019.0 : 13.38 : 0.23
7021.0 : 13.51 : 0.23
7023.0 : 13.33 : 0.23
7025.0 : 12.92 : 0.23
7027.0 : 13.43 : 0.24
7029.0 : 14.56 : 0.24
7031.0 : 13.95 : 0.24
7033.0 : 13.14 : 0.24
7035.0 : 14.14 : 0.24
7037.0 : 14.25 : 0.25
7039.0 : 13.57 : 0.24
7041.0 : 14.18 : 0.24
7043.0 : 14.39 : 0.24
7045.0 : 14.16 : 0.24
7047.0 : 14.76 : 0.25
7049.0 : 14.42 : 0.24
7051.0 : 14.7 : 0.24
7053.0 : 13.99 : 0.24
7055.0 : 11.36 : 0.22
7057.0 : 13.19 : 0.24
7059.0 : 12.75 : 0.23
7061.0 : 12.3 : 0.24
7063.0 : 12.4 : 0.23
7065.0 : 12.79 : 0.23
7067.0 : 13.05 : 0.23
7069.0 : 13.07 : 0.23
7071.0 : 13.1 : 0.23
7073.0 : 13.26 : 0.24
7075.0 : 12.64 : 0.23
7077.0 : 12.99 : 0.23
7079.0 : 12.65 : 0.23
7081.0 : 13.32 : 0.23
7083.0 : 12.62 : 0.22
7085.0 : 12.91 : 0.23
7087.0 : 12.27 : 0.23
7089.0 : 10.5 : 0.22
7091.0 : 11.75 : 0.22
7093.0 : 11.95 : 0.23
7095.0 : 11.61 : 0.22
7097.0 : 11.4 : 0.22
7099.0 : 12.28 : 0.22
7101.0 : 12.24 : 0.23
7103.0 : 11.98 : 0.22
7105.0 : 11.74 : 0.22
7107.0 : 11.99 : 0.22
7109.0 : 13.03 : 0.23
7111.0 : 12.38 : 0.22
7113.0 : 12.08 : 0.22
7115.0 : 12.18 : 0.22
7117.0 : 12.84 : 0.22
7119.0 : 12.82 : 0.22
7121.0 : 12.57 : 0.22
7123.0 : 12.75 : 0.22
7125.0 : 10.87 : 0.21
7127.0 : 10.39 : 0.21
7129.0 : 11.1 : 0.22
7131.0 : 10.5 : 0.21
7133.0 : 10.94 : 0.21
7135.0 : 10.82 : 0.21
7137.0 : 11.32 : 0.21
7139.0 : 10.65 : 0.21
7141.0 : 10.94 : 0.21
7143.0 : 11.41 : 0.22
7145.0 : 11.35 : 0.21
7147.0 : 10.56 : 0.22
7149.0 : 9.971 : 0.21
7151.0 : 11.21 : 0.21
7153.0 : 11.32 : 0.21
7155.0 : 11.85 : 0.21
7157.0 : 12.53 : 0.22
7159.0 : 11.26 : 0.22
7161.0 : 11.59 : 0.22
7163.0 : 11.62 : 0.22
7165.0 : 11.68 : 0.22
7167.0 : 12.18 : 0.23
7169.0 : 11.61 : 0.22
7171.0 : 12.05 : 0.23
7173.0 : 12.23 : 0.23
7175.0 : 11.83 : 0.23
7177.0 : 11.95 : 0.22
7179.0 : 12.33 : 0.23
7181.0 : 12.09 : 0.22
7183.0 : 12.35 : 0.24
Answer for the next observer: -2.30 angstrom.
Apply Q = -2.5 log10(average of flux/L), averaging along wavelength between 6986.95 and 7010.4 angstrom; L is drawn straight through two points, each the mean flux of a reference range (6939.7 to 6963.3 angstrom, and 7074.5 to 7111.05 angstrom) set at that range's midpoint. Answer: -0.04 mag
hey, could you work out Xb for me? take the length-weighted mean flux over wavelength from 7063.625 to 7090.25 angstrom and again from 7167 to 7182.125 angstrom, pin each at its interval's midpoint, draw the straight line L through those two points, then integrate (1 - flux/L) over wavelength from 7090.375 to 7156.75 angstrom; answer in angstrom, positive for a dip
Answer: 4.1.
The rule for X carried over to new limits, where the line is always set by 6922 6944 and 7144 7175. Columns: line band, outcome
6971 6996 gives -1.4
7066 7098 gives -1.7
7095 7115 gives -0.6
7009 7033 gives -2.6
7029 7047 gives -3.1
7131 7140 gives 0.6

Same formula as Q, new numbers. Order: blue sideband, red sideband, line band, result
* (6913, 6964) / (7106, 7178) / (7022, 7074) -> -0.13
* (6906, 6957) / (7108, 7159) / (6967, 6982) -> -0.05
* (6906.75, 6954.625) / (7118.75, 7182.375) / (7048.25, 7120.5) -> -0.08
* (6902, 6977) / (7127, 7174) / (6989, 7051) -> -0.13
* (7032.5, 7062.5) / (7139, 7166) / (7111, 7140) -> 0.03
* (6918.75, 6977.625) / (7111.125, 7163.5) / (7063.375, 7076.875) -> -0.10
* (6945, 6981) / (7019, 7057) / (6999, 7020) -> 0.03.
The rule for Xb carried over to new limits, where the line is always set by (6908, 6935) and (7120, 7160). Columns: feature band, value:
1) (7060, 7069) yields -1.0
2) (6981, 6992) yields -1.4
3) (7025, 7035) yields -1.9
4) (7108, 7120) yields -1.3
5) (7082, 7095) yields -0.7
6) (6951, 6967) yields -1.7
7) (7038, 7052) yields -3.4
